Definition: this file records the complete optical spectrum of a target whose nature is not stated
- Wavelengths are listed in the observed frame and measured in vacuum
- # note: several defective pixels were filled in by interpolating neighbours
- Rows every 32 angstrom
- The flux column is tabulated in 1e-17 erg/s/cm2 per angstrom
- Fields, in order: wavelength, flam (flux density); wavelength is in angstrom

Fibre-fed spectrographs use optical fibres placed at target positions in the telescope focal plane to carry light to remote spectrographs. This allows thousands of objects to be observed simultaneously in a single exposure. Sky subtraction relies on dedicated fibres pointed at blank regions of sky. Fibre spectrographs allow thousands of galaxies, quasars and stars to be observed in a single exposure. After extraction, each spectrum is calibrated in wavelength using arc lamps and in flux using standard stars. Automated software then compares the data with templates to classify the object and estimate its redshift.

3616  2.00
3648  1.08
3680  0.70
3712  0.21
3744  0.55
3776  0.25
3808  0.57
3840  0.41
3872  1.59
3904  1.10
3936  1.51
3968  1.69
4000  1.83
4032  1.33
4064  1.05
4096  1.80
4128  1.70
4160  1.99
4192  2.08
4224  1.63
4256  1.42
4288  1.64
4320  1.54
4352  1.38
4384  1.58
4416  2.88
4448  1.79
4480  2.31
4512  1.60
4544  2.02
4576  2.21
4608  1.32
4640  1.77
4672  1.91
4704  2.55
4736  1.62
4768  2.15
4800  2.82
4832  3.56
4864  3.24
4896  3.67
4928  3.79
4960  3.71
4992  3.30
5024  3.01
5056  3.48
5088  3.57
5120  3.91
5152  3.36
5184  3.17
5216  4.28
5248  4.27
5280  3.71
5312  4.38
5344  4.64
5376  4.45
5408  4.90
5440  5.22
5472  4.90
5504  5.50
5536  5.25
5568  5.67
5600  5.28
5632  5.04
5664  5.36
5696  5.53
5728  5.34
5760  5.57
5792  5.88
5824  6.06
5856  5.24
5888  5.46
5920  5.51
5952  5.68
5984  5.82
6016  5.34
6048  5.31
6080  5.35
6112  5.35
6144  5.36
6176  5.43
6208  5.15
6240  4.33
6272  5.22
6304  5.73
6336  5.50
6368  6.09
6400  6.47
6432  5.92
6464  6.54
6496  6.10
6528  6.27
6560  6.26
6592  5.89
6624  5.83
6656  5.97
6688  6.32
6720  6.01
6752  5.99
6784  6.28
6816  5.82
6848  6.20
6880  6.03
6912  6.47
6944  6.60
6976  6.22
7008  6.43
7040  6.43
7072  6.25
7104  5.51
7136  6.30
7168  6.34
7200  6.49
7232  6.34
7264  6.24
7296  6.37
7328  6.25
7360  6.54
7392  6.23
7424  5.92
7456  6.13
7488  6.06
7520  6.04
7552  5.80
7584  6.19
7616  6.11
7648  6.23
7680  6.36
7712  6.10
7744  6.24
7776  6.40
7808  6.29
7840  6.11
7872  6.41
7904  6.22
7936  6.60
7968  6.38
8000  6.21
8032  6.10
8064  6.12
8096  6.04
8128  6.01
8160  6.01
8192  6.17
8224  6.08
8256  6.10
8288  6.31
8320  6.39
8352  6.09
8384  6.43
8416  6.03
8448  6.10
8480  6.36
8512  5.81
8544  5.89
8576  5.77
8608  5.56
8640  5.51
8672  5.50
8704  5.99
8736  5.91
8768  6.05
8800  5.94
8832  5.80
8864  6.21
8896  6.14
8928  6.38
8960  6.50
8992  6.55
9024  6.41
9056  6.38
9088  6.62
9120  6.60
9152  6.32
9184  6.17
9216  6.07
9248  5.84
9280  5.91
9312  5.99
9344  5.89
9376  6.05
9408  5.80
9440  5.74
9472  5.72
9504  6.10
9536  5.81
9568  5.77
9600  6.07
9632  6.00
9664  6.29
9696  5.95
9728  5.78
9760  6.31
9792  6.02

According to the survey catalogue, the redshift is 0.205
